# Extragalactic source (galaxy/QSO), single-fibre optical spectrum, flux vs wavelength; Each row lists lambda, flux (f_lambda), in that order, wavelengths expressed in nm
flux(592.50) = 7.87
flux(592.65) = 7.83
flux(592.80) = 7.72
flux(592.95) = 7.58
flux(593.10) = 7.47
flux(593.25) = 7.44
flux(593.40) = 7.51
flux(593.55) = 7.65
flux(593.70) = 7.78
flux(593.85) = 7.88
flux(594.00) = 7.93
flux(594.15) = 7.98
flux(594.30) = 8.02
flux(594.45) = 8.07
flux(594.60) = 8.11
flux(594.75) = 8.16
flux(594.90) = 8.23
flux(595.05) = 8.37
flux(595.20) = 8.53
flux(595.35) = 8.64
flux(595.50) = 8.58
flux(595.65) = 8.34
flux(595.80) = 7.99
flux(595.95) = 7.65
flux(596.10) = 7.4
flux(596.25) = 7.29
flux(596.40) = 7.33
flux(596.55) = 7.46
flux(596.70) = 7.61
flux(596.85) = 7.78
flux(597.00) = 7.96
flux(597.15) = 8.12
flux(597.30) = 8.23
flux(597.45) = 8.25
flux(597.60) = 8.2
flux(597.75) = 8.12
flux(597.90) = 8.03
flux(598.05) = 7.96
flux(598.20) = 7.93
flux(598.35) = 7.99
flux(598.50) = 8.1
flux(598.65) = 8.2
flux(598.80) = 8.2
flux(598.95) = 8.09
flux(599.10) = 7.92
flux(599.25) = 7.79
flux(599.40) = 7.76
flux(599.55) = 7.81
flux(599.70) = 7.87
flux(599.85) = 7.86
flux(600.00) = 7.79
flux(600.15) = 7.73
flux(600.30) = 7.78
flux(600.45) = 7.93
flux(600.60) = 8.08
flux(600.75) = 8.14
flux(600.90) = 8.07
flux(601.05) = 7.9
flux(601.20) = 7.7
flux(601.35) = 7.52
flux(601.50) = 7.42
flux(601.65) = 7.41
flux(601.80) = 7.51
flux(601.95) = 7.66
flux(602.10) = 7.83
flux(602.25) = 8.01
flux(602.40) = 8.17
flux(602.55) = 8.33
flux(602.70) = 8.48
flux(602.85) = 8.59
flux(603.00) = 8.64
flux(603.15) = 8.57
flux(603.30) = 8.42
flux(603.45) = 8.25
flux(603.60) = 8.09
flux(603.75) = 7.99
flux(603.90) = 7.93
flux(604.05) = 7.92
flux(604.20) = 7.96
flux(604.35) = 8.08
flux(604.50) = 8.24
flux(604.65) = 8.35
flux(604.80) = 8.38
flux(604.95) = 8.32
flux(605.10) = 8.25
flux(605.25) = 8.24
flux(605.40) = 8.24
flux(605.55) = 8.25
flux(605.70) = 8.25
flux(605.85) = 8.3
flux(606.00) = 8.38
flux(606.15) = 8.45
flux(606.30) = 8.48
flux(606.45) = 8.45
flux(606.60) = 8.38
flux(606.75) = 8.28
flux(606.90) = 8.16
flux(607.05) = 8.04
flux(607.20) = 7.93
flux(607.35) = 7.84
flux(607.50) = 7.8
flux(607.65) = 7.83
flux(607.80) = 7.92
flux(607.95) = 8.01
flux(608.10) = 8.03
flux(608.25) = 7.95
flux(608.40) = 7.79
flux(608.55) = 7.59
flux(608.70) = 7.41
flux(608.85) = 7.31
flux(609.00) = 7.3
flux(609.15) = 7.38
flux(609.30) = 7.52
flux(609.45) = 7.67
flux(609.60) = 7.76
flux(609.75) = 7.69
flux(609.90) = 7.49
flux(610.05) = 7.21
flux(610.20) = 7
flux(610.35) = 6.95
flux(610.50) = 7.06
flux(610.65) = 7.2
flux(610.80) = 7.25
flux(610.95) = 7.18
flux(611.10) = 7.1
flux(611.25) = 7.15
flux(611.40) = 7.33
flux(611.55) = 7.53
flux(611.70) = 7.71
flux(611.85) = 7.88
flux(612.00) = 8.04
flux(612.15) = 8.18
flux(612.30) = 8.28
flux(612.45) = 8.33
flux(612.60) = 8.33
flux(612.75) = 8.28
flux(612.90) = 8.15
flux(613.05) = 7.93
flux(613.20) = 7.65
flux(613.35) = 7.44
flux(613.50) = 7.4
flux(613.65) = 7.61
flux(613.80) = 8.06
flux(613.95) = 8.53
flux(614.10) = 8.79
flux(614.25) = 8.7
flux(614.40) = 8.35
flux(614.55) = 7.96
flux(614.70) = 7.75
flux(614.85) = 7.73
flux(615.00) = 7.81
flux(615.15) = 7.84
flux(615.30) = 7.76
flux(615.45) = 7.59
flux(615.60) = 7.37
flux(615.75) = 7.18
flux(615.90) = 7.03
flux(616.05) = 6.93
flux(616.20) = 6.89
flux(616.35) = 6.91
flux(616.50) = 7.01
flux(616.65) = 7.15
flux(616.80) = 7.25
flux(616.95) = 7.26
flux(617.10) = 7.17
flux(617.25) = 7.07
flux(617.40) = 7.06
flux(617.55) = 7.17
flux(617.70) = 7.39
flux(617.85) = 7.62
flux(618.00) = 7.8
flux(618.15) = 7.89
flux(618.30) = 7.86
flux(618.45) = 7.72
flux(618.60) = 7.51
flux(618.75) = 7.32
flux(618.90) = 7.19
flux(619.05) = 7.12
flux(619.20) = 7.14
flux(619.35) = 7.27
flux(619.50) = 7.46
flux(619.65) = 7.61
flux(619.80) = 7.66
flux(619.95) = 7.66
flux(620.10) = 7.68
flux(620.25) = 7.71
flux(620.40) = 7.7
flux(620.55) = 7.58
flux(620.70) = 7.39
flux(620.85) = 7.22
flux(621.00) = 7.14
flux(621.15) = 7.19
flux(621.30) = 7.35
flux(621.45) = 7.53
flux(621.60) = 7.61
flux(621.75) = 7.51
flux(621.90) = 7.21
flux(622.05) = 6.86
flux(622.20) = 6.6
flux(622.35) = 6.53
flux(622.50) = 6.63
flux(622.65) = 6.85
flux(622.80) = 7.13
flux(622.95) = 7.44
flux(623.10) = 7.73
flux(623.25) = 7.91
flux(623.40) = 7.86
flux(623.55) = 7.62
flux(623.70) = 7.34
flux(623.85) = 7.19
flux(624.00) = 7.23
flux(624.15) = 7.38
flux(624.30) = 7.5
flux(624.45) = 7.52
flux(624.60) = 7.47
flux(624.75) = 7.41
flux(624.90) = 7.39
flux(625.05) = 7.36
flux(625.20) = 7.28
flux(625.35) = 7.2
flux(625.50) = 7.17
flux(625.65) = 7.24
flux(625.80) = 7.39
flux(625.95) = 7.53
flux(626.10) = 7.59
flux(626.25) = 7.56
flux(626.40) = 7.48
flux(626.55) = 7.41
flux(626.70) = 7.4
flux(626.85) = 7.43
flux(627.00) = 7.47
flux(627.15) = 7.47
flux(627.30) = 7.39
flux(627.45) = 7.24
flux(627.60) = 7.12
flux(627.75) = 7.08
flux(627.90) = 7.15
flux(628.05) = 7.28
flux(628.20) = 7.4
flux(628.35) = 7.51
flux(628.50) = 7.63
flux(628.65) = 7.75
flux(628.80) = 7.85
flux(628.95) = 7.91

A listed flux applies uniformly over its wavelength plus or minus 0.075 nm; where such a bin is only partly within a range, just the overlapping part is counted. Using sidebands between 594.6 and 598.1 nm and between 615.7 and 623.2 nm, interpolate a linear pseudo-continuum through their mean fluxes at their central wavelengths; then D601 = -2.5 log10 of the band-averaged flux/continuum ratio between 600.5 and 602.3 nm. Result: 0.01 mag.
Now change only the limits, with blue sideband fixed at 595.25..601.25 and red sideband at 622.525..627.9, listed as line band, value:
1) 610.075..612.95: 0.007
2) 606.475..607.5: -0.046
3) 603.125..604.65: -0.043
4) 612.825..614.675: -0.058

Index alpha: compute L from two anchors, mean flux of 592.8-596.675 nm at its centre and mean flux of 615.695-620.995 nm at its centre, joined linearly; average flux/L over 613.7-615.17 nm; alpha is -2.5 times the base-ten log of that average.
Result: -0.099 mag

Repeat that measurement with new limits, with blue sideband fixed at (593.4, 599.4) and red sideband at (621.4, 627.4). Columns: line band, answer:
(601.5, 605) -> -0.04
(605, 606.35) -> -0.07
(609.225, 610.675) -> 0.05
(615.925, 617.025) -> 0.07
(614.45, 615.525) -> -0.03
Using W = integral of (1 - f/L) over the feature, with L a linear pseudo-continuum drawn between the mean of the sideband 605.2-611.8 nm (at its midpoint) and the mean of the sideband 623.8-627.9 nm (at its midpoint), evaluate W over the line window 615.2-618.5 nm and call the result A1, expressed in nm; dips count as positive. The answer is 0.10 nm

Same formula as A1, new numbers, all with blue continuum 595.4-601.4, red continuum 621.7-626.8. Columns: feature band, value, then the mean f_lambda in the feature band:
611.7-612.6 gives -0.06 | 8.12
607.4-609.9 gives 0.00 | 7.68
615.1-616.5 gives 0.05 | 7.25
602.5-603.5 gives -0.09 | 8.48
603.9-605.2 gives -0.07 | 8.17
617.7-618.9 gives -0.03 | 7.63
